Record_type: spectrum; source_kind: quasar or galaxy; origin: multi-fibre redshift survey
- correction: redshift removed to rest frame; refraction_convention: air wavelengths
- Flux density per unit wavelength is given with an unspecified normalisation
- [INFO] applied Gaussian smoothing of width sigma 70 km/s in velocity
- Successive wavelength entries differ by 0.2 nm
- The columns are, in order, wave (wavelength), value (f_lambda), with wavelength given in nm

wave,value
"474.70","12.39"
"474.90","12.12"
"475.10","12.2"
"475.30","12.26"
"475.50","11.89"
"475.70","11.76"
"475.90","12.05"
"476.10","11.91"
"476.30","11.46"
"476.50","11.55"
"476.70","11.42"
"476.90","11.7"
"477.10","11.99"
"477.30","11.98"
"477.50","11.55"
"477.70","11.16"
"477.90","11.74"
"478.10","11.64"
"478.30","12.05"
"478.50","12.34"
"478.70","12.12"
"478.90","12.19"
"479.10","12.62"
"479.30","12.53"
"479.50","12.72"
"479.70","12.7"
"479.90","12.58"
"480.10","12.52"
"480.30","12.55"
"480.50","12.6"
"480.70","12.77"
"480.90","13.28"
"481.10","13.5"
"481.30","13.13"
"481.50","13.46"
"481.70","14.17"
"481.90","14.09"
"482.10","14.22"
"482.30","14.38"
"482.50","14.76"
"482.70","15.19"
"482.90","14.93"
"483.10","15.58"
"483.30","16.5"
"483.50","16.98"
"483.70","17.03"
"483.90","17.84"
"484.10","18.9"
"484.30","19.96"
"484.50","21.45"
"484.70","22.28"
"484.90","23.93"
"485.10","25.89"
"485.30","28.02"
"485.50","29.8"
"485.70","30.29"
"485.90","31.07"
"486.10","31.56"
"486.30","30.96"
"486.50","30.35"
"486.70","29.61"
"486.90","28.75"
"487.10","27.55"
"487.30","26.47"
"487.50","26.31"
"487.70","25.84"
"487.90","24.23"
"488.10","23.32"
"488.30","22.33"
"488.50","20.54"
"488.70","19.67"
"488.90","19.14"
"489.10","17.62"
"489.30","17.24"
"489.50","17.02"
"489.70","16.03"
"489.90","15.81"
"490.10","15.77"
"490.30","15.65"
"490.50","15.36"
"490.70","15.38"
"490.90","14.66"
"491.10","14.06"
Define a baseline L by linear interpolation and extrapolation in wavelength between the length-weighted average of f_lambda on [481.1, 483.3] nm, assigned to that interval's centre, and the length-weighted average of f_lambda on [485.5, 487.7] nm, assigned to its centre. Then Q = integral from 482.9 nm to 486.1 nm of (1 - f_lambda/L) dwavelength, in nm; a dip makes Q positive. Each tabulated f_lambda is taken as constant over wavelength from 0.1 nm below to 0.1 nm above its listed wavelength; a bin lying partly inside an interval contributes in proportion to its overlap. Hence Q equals 0.00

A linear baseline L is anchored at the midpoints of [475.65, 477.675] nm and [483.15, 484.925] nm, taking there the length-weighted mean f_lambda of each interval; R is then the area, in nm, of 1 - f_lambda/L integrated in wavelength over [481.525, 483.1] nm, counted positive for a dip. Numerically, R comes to 0.26 nm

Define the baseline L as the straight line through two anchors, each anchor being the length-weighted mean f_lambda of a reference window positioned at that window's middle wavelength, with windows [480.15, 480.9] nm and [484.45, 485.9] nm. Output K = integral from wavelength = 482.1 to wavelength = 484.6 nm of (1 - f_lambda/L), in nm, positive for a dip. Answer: 0.50 nm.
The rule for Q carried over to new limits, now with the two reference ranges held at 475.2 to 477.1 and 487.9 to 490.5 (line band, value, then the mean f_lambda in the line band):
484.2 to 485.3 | -0.47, 23.2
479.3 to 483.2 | 0.22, 13.6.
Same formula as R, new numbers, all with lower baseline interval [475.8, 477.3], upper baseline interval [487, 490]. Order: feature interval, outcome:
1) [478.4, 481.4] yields 0.36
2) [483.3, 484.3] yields -0.01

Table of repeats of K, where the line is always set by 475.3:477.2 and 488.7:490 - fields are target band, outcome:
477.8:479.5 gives 0.08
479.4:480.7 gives 0.07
